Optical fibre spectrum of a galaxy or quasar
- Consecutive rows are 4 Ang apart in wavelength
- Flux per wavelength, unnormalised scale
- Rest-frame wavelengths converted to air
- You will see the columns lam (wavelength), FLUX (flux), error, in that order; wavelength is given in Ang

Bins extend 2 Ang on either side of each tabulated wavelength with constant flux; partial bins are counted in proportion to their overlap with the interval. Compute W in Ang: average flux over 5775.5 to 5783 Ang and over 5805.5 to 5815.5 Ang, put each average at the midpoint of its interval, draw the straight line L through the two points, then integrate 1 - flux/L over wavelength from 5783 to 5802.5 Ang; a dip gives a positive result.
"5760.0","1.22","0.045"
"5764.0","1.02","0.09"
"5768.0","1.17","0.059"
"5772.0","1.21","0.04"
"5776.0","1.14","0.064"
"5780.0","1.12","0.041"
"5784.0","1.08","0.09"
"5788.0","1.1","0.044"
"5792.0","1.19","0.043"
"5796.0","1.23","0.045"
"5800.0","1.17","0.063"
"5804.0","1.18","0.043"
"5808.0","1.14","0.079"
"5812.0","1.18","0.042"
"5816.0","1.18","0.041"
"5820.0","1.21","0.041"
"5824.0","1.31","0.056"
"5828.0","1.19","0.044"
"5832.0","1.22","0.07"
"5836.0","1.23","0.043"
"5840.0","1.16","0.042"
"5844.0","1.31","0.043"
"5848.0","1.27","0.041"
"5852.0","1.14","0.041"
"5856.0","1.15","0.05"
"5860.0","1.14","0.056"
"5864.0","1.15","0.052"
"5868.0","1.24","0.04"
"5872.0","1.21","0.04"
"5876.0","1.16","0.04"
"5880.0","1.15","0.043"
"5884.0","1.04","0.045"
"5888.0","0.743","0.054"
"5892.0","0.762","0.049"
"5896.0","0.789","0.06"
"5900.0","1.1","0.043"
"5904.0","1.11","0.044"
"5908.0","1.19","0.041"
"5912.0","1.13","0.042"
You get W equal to -0.3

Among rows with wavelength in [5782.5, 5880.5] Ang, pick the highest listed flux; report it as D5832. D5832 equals 1.31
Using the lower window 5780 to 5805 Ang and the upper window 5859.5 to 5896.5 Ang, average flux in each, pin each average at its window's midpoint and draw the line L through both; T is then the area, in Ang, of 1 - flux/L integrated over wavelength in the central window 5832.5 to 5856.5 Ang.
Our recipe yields -2.8 Ang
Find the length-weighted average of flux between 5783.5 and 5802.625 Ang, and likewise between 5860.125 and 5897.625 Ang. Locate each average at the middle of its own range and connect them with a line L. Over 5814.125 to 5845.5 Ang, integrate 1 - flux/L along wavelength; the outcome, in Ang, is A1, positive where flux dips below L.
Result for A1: -3.4 Ang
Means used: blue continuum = 1.16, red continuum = 1.04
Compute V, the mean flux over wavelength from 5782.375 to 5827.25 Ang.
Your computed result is 1.18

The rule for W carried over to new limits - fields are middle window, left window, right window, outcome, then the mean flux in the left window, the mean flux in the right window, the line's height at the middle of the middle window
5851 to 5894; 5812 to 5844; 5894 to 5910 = 1.5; 1.22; 1.05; 1.12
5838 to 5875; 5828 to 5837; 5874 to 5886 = -0.9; 1.22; 1.12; 1.17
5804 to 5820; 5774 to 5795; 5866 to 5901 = -1.1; 1.13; 1.02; 1.1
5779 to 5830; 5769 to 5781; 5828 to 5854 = 0.5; 1.16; 1.22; 1.19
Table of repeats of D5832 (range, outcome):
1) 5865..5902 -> 1.24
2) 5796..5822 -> 1.23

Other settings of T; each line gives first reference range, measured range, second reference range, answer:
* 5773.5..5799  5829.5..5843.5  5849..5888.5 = -1.0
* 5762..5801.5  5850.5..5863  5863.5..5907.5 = -0.9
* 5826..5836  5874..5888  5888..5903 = -1.6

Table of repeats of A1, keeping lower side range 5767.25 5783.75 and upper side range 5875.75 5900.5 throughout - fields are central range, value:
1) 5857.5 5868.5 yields -2.0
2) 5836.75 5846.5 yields -2.0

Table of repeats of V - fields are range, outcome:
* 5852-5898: 1.05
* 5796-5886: 1.19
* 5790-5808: 1.19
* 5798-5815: 1.17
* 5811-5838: 1.22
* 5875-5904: 0.967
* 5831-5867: 1.2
